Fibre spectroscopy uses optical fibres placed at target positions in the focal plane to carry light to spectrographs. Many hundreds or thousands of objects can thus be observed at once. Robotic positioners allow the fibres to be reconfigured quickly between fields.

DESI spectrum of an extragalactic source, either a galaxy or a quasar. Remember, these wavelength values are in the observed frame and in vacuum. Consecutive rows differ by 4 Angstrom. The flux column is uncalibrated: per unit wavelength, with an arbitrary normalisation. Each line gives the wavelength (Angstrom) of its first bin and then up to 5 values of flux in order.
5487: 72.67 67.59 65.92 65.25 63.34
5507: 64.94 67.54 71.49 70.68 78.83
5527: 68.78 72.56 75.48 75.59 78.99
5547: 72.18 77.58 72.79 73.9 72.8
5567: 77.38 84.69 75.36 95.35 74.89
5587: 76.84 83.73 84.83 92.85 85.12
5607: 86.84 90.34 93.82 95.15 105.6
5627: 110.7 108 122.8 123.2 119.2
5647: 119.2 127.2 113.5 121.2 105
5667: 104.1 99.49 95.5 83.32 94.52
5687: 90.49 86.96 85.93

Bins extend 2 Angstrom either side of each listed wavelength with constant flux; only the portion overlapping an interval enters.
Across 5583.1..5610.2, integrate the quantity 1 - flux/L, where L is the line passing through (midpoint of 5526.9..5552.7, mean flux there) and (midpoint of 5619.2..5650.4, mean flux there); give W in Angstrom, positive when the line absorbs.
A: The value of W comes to 3.9 Angstrom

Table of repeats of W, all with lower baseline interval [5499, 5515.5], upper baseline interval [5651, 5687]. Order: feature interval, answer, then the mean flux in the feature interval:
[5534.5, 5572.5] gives 0.3 Angstrom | 76.1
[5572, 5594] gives 0.5 Angstrom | 81.6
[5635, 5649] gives -3.5 Angstrom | 121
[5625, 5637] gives -2.5 Angstrom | 114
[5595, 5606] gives -0.1 Angstrom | 88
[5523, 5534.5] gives -0.3 Angstrom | 72.7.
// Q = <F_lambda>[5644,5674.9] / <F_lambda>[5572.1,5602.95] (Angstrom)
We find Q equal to 1.3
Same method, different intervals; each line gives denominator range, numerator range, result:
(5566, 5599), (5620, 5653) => 1.41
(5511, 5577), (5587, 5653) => 1.37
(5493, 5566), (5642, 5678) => 1.54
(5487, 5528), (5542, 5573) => 1.11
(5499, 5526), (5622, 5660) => 1.70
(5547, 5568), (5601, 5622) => 1.22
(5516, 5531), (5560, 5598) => 1.11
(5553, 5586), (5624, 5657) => 1.50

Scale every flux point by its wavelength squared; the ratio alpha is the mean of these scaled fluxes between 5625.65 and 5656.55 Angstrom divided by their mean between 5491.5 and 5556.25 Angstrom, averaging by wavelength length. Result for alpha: 1.7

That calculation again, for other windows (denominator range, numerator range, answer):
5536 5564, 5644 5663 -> 1.64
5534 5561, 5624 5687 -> 1.51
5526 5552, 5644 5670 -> 1.60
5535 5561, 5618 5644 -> 1.54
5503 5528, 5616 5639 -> 1.63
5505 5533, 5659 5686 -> 1.47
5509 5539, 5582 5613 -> 1.20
